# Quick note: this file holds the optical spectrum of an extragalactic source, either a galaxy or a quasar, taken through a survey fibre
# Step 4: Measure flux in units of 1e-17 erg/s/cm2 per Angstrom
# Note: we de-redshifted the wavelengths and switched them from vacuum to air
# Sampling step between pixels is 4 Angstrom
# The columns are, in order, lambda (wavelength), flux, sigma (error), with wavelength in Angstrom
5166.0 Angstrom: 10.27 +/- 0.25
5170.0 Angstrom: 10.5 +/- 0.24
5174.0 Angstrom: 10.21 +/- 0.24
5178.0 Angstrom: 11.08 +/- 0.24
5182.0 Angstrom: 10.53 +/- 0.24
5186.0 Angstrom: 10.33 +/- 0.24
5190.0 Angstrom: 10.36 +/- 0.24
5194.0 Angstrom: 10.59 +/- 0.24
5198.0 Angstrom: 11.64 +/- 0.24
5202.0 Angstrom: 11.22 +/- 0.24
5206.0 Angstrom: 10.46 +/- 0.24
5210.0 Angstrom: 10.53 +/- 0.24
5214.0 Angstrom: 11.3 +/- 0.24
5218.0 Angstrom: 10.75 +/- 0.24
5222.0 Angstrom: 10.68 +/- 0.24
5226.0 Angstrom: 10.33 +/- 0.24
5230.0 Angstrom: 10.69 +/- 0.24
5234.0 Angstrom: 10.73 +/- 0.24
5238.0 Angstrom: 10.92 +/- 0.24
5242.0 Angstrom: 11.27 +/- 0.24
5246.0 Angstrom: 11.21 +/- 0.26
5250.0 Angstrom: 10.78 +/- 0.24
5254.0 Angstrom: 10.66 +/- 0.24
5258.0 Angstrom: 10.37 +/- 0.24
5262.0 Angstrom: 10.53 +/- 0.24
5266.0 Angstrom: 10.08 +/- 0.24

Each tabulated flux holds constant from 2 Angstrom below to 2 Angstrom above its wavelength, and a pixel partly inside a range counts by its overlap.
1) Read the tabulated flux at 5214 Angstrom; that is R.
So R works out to 11.3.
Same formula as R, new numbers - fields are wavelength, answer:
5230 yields 10.69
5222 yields 10.68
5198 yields 11.64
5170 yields 10.5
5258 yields 10.37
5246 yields 11.21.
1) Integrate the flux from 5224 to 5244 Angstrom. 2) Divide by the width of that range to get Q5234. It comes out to 10.8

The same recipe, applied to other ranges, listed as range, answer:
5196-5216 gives 11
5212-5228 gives 10.8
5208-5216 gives 10.9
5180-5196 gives 10.5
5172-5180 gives 10.6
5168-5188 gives 10.5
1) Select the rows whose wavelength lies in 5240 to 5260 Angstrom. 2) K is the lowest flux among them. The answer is 10.37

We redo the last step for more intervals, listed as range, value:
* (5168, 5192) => 10.21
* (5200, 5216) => 10.46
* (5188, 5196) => 10.36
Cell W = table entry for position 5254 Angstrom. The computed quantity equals 10.66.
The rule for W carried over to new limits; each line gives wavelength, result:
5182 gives 10.53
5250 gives 10.78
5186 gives 10.33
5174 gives 10.21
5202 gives 11.22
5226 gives 10.33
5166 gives 10.27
